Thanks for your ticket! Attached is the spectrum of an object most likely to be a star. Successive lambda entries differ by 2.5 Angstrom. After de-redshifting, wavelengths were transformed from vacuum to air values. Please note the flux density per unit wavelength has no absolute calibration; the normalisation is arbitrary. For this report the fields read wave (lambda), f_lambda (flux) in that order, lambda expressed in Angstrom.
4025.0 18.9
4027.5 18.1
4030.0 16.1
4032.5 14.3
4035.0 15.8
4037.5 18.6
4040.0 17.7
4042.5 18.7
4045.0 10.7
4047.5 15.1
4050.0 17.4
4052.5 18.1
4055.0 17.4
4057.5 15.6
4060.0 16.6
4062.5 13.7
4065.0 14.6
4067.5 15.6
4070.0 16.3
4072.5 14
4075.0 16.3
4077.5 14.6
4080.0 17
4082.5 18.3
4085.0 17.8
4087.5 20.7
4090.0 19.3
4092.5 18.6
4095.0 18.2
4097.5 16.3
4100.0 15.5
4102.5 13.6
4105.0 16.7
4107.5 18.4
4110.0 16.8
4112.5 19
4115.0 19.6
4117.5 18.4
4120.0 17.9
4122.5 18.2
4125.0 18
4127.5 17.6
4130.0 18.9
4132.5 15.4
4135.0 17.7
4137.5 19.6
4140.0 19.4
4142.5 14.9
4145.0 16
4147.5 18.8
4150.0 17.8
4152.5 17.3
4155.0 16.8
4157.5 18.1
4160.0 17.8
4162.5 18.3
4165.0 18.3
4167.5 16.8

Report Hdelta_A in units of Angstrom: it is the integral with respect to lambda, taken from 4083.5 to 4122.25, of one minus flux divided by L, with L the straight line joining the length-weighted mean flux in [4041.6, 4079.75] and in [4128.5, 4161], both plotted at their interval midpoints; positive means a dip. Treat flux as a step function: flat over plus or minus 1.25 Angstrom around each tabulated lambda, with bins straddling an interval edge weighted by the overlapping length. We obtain -2.77 Angstrom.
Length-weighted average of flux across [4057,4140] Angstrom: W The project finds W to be 17.2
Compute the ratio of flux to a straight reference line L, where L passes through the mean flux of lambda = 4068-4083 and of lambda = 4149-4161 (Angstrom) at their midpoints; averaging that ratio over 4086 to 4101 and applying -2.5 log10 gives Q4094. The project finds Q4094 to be -0.116 mag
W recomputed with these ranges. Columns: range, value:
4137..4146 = 17.3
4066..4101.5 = 17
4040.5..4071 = 15.9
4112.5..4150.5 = 17.9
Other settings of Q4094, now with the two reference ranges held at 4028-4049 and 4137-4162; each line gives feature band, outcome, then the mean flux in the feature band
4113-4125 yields -0.08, 18.5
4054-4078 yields 0.06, 15.5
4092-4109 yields 0.01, 16.7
